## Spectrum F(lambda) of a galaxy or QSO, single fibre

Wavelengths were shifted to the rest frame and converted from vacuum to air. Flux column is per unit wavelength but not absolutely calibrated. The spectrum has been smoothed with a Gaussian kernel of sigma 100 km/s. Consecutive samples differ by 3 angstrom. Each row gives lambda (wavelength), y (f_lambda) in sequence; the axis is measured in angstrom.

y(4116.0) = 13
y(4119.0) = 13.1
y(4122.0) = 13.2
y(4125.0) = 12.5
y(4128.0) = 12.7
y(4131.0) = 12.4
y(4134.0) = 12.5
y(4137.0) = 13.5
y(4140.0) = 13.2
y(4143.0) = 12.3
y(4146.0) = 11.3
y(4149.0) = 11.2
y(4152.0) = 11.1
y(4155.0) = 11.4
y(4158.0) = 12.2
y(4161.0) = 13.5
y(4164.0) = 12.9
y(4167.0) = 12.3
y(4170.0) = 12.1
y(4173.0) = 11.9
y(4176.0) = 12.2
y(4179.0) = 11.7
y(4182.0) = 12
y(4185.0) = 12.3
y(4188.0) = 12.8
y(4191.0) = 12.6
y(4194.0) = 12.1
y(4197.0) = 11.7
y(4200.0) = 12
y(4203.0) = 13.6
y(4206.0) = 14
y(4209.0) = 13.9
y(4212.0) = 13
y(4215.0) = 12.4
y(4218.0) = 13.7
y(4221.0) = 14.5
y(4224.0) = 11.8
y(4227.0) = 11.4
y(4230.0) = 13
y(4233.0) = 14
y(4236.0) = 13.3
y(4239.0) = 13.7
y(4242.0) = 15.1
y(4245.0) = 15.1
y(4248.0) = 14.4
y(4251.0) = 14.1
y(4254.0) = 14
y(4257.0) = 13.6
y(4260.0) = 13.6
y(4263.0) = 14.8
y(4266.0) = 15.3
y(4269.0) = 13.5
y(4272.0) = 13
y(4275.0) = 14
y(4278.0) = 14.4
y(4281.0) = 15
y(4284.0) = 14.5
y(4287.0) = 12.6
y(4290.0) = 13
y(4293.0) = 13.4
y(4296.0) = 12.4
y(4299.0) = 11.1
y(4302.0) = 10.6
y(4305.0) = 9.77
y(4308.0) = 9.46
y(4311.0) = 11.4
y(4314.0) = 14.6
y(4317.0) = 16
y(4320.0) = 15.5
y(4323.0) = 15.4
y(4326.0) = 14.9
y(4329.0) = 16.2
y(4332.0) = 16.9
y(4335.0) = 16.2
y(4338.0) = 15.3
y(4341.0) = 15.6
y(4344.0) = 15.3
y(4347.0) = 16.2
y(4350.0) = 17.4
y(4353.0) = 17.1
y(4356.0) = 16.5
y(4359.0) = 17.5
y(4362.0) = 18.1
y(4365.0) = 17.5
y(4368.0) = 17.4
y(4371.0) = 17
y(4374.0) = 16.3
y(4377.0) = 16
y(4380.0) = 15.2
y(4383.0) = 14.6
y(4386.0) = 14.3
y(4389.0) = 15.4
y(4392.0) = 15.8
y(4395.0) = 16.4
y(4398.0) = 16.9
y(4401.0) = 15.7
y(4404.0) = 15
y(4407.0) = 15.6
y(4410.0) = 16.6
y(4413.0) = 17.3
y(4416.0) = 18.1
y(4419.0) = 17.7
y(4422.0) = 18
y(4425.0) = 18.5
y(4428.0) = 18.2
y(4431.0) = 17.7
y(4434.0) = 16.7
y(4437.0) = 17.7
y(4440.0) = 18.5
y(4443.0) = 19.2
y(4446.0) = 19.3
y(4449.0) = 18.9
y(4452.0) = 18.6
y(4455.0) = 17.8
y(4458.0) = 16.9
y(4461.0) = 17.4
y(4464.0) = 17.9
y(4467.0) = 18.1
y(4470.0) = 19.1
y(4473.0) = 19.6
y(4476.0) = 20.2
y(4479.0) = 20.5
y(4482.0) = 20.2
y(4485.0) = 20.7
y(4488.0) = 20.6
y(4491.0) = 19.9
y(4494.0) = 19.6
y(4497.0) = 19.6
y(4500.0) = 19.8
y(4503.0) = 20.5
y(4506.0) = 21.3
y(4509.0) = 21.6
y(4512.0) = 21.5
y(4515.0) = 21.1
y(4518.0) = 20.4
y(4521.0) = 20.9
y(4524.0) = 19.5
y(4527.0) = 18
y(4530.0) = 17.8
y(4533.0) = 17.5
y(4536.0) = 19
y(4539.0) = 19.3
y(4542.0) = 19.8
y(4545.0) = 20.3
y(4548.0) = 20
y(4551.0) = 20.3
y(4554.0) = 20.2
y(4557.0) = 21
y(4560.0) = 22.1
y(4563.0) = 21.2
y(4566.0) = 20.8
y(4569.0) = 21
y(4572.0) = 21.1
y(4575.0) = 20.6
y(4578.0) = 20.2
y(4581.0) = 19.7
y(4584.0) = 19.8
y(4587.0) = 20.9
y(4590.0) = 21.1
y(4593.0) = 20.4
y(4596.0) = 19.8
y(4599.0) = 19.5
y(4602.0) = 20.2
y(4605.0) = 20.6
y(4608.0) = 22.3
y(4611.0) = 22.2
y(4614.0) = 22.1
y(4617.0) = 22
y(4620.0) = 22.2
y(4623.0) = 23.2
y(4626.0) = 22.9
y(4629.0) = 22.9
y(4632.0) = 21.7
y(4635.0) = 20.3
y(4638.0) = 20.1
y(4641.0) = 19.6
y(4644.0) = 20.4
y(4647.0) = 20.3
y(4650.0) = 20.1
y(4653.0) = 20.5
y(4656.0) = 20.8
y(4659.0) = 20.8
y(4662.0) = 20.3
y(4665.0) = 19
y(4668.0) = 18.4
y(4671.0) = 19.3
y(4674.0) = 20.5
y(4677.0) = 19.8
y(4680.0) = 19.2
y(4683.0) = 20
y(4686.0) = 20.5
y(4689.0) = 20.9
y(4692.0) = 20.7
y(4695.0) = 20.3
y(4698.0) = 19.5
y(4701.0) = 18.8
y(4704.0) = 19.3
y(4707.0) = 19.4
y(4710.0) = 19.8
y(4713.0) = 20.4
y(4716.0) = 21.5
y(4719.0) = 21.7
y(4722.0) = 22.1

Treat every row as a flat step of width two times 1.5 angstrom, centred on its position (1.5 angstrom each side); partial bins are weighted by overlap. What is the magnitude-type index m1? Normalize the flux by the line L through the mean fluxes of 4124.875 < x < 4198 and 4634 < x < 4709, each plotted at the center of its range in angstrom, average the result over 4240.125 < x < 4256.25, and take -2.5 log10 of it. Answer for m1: -0.07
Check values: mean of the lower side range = 12.3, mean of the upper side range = 19.9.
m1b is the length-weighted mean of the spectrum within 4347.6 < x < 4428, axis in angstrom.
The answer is 16.6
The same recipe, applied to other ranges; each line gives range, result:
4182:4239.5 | 12.9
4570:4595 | 20.5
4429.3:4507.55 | 19.1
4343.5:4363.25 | 16.9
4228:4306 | 13.5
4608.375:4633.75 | 22.4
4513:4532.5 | 19.6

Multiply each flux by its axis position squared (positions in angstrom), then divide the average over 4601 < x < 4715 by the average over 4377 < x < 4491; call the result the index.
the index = 1.3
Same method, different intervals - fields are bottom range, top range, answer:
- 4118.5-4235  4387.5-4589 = 1.76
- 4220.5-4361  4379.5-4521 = 1.39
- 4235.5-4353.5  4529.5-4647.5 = 1.67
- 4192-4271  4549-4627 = 1.83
